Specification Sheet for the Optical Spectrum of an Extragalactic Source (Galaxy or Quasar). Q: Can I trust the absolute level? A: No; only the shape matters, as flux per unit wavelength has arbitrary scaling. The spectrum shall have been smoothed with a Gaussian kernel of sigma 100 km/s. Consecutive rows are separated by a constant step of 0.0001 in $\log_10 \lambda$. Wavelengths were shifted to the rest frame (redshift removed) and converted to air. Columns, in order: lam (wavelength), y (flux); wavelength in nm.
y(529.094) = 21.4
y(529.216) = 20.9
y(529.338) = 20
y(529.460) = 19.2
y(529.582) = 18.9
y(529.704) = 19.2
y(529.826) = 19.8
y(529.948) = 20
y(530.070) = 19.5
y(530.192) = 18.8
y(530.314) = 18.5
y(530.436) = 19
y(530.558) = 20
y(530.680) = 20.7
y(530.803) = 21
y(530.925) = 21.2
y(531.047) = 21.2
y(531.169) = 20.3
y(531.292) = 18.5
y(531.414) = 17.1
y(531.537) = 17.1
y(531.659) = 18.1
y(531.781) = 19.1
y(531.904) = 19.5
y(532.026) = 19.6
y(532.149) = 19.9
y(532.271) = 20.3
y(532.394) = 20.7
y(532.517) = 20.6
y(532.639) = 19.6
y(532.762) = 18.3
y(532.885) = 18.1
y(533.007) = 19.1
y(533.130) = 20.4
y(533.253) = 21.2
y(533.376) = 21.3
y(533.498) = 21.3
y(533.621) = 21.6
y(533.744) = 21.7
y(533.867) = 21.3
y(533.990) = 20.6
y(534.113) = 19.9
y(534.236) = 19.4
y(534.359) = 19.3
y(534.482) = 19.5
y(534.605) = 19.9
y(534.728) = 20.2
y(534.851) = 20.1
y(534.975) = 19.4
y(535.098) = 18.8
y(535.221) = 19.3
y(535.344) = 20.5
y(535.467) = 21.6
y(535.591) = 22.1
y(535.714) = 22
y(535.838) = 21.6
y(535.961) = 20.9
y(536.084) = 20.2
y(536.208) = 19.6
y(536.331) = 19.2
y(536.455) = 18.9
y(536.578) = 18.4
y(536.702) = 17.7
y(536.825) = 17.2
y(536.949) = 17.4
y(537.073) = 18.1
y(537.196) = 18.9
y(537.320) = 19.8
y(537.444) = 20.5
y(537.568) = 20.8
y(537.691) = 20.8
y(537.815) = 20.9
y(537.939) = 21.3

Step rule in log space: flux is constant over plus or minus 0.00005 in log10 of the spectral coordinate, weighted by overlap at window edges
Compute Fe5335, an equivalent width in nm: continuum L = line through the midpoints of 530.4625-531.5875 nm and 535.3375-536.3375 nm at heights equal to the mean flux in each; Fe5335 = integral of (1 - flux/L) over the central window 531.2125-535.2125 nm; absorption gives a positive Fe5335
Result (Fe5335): 0.10 nm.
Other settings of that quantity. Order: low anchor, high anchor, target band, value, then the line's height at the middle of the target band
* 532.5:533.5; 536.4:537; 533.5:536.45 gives -0.24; 18.8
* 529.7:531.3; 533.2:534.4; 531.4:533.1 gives 0.10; 20.4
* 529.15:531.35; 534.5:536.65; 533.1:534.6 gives -0.04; 20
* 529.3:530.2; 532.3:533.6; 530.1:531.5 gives 0.00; 19.7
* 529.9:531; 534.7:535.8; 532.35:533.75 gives 0.00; 20.2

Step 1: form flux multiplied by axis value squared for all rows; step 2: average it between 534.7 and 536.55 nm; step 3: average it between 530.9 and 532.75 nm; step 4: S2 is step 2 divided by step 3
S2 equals 1.1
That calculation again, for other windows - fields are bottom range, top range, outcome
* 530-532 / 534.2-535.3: 1.02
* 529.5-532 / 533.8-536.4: 1.06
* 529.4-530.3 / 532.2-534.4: 1.06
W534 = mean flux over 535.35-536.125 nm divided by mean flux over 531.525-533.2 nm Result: 1.1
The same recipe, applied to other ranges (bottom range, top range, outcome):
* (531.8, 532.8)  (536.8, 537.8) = 0.98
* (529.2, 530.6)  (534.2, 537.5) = 1.01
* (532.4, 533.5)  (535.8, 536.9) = 0.96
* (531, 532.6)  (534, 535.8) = 1.04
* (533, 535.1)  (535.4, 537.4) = 0.96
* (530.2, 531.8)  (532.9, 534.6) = 1.06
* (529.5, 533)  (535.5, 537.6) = 1.01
